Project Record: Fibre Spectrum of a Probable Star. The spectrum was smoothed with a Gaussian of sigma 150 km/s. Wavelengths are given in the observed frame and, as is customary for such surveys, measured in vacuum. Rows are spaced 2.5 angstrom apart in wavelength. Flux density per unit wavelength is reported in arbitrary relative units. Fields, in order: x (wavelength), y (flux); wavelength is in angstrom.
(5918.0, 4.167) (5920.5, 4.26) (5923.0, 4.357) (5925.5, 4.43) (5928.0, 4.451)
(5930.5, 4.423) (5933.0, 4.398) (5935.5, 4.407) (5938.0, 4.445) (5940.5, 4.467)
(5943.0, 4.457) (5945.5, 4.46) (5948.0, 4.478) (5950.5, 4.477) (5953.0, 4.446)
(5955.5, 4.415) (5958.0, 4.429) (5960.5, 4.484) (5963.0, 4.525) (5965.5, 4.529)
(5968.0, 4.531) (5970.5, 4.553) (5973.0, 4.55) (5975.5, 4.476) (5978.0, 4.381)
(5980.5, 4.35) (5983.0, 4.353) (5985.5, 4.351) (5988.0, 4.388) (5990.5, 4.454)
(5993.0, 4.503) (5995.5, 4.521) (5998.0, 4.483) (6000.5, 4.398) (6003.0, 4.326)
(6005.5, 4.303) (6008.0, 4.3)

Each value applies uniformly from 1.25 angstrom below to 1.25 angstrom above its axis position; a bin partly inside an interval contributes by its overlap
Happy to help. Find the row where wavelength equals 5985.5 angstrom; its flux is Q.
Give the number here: 4.351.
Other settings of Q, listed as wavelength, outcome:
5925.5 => 4.43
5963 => 4.525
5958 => 4.429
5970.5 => 4.553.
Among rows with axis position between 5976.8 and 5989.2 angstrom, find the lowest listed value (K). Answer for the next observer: 4.35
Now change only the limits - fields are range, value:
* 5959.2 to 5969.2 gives 4.484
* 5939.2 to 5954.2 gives 4.446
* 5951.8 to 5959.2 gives 4.415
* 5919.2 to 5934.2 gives 4.26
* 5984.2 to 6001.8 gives 4.351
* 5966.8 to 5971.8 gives 4.531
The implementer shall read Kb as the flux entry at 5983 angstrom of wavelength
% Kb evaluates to 4.353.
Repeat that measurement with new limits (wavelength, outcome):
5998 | 4.483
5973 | 4.55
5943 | 4.457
